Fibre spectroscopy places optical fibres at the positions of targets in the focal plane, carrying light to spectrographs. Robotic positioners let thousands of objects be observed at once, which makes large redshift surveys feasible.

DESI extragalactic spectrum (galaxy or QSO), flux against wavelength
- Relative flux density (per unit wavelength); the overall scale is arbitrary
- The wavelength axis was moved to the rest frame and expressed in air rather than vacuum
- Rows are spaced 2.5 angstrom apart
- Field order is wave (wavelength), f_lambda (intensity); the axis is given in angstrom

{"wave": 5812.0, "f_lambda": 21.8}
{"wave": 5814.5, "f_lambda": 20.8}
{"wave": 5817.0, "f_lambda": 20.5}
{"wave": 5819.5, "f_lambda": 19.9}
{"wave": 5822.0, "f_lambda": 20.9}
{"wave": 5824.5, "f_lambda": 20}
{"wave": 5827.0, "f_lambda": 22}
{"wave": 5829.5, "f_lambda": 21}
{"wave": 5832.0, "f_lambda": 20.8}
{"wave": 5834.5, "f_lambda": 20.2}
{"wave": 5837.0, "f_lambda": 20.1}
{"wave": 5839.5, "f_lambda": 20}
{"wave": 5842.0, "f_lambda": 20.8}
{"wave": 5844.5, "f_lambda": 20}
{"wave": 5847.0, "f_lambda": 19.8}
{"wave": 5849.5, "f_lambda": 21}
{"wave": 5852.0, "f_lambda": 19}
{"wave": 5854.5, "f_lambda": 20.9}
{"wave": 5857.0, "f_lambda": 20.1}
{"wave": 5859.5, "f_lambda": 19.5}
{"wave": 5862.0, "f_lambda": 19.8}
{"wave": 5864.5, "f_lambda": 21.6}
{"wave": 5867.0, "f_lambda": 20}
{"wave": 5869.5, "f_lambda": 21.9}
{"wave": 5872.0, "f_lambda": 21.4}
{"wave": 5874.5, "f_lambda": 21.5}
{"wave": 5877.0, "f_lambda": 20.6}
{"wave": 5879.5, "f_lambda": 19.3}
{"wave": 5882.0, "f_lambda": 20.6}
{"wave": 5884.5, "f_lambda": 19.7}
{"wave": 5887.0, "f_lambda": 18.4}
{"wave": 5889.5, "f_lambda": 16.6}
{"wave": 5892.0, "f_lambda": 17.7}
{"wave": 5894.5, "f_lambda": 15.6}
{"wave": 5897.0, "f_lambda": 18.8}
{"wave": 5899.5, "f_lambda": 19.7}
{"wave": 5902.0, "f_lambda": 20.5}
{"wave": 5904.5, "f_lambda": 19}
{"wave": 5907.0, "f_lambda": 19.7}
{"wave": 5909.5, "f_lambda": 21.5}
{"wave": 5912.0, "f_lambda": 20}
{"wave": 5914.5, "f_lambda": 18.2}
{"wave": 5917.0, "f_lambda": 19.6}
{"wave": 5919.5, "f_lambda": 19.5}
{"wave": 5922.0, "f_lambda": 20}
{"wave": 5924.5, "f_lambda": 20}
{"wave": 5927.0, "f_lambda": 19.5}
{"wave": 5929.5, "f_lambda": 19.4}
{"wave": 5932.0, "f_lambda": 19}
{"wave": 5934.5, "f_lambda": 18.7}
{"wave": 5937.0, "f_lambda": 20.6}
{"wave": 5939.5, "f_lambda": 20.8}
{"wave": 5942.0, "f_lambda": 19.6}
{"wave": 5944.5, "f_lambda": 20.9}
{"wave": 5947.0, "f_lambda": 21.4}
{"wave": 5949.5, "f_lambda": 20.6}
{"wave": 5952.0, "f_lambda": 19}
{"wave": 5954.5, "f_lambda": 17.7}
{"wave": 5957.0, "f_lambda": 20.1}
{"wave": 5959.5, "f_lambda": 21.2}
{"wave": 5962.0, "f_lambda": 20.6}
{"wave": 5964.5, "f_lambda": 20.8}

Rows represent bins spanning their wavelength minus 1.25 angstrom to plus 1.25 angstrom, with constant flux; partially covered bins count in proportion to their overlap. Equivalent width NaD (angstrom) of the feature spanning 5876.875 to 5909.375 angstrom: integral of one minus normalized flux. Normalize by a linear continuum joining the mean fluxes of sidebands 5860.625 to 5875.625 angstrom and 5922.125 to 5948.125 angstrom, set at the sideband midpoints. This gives 2.6 angstrom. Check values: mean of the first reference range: 21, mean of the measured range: 19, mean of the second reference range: 20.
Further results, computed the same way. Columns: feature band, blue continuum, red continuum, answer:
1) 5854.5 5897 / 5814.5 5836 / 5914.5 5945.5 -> 1.2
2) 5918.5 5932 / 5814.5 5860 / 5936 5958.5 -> 0.4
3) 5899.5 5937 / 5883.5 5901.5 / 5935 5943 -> -0.7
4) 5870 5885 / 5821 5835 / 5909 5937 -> -0.3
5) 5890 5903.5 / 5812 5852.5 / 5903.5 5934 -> 1.0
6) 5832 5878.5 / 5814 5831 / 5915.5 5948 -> 0.0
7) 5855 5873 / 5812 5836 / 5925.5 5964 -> -0.1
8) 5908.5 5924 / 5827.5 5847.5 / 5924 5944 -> 0.1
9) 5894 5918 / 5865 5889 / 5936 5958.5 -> 1.0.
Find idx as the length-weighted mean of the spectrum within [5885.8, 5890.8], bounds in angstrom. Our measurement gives 17.5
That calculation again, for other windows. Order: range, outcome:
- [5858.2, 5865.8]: 20.3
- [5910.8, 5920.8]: 19.3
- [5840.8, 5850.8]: 20.4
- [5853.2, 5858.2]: 20.5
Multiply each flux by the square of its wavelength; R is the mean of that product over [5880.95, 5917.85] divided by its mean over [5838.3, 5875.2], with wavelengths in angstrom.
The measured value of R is 0.94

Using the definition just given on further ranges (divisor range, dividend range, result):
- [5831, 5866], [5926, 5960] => 1.01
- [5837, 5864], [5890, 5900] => 0.89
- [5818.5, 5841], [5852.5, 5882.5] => 1.01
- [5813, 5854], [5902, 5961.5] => 1.00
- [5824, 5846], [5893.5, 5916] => 0.96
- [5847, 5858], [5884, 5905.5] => 0.92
